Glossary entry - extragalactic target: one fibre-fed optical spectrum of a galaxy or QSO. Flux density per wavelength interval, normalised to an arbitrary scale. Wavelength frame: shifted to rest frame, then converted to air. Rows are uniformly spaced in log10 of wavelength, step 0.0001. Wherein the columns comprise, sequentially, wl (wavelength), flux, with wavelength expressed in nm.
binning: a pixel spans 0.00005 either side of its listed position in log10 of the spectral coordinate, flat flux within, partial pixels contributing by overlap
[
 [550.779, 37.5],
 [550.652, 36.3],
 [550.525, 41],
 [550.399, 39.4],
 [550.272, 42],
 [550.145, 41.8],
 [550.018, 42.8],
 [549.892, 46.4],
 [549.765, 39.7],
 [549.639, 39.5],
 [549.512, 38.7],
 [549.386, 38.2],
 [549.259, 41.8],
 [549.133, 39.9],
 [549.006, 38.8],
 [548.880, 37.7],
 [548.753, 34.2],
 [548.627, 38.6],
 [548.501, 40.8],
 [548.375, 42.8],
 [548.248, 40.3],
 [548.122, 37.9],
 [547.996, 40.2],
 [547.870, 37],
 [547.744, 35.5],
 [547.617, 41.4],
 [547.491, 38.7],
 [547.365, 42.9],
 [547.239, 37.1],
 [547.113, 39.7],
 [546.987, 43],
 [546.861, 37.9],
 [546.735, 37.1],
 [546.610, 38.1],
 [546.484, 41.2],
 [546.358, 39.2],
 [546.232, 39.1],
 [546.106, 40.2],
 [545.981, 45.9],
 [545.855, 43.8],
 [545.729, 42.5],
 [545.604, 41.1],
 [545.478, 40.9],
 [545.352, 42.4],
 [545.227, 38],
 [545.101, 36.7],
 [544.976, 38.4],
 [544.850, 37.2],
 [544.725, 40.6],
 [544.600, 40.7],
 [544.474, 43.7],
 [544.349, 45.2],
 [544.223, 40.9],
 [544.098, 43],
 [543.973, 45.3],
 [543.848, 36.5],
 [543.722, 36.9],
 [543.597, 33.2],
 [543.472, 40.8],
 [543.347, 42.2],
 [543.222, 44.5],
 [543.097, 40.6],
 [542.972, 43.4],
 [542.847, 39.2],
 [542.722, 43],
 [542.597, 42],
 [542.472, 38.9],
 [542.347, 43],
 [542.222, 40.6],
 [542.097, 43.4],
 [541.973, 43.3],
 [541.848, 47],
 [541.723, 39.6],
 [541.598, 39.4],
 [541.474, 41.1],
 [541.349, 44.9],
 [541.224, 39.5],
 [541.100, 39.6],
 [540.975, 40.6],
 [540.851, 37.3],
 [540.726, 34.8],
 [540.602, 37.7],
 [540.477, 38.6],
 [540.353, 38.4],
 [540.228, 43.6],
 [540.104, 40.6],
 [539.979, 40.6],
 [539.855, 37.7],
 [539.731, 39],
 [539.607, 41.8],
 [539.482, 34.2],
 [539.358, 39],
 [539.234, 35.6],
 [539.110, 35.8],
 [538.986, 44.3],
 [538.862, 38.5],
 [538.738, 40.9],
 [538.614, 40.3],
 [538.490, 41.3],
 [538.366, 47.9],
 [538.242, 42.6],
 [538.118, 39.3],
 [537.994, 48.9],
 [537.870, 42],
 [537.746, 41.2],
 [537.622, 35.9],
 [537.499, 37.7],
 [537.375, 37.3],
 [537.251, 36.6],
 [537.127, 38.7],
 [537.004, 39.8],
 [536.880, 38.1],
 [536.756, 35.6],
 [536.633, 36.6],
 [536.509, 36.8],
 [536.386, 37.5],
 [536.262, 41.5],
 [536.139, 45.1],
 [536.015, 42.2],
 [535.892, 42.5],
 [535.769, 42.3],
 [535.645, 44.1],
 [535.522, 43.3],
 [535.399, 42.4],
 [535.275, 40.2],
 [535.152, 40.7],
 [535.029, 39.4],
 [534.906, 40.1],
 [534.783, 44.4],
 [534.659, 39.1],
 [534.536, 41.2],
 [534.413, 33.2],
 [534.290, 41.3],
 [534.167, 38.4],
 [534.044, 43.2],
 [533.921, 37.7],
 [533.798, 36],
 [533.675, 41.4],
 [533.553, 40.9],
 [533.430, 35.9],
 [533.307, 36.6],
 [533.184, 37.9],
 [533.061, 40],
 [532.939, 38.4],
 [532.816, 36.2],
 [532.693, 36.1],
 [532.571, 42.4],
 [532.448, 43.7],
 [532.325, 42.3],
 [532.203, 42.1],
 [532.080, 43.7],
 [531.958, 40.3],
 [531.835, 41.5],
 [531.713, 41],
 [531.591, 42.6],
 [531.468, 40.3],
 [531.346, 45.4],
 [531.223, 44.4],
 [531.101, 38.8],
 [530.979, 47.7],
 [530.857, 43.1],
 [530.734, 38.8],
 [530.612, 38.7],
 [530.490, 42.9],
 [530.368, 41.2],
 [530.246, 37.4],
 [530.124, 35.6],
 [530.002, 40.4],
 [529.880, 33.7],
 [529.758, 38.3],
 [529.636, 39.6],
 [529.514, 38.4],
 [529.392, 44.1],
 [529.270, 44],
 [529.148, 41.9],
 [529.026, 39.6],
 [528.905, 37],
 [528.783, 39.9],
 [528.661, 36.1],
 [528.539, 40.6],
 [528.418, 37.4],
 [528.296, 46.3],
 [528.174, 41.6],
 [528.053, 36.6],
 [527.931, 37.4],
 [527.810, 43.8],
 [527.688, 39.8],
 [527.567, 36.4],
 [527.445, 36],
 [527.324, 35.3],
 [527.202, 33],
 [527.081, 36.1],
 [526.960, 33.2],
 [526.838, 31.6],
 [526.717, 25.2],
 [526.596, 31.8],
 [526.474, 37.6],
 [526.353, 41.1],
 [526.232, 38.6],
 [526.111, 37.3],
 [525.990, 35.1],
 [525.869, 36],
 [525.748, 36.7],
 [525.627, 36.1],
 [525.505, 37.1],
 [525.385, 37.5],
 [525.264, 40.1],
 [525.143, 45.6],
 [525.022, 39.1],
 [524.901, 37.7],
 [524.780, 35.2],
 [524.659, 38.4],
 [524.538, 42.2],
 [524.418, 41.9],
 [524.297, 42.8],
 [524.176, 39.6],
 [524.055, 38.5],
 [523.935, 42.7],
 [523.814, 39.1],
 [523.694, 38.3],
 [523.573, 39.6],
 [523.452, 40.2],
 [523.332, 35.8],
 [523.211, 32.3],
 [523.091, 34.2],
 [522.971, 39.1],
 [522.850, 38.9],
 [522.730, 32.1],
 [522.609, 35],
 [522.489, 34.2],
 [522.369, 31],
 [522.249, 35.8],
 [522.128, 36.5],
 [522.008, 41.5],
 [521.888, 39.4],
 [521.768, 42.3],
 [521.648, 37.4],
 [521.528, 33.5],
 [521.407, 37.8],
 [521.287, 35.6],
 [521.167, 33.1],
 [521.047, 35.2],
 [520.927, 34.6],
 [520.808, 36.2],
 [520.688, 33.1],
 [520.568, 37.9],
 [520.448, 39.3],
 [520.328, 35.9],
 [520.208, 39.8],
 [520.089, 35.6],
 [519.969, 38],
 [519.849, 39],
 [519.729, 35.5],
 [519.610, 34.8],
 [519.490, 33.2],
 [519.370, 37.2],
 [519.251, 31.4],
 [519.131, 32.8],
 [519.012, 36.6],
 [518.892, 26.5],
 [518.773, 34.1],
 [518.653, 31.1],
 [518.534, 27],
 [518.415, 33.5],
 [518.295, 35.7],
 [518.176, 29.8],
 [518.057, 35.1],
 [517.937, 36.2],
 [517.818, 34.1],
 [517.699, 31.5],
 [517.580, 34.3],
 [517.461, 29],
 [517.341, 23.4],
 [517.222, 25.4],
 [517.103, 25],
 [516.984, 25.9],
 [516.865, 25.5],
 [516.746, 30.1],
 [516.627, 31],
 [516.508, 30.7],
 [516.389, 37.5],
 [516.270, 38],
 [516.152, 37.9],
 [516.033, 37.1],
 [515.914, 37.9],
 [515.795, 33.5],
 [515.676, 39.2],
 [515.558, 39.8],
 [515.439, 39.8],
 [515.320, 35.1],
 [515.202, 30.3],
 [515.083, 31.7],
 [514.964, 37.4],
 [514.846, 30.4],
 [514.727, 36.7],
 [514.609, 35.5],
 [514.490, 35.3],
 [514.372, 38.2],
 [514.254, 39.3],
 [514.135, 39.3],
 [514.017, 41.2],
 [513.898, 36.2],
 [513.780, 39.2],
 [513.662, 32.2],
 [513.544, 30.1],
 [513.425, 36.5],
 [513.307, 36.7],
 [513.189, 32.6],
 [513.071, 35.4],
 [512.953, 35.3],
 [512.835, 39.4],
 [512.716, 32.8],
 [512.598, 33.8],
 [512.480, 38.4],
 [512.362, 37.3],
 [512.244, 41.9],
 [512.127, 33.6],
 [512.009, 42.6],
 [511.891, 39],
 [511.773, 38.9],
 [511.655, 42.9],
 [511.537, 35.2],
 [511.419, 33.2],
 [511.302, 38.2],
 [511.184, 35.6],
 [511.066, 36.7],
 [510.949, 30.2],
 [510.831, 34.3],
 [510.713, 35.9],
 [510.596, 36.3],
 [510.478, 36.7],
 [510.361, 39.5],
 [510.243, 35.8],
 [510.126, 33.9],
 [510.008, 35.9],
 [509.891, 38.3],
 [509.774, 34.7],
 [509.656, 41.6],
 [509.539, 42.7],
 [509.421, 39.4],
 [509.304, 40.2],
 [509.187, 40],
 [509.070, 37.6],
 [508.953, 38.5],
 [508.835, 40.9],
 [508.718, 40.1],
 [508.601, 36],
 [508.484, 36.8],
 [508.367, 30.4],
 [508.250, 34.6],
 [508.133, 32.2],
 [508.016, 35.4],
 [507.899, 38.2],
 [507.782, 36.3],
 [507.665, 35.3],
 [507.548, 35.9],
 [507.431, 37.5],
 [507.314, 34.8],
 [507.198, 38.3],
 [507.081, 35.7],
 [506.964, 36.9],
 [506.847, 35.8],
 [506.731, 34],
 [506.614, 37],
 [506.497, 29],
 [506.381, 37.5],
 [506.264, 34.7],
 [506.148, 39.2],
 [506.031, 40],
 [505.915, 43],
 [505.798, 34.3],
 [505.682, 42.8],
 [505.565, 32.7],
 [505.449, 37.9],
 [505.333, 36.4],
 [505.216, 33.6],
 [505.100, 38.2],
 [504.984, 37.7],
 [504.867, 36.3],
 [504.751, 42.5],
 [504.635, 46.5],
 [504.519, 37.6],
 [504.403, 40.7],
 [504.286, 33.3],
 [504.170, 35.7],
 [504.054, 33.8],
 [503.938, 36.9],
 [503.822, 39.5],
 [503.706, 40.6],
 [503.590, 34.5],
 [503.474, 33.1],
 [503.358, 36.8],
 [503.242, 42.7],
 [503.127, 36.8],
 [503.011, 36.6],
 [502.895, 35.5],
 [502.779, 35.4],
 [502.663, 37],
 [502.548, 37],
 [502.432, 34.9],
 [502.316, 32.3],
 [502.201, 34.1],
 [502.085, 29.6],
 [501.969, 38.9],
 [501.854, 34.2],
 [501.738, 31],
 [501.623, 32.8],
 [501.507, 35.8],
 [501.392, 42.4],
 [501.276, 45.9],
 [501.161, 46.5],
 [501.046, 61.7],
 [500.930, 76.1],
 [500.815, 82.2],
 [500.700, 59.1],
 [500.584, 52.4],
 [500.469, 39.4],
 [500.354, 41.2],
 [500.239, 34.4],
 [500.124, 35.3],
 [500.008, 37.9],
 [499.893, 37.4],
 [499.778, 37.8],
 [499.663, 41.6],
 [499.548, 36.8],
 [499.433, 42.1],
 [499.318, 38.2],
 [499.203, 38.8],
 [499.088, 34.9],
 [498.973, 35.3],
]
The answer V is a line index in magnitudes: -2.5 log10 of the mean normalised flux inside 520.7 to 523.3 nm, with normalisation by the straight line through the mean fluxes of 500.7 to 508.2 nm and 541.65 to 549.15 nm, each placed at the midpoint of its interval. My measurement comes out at 0.10 mag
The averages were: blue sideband 38.7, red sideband 40.4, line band 35.9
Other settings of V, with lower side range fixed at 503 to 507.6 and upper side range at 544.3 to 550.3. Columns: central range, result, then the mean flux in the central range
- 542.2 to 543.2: -0.04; 41.5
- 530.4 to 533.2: -0.06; 41.3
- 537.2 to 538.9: -0.04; 40.8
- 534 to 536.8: -0.03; 40.5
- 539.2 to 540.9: 0.03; 38.5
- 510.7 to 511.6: 0.08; 34.9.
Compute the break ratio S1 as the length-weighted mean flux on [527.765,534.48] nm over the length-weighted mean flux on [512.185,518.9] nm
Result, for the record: 1.17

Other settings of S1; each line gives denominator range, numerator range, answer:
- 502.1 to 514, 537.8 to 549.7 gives 1.10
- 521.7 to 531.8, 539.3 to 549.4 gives 1.04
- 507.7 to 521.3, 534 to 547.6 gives 1.14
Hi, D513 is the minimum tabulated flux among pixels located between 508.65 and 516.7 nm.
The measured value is 30.1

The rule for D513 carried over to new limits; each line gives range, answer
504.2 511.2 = 29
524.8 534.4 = 25.2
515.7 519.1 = 23.4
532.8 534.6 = 33.2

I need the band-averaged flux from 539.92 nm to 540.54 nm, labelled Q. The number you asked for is 40.3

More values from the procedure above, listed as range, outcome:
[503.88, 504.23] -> 35.5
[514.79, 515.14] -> 33.2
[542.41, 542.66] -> 40.4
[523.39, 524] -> 40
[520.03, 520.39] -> 37.2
